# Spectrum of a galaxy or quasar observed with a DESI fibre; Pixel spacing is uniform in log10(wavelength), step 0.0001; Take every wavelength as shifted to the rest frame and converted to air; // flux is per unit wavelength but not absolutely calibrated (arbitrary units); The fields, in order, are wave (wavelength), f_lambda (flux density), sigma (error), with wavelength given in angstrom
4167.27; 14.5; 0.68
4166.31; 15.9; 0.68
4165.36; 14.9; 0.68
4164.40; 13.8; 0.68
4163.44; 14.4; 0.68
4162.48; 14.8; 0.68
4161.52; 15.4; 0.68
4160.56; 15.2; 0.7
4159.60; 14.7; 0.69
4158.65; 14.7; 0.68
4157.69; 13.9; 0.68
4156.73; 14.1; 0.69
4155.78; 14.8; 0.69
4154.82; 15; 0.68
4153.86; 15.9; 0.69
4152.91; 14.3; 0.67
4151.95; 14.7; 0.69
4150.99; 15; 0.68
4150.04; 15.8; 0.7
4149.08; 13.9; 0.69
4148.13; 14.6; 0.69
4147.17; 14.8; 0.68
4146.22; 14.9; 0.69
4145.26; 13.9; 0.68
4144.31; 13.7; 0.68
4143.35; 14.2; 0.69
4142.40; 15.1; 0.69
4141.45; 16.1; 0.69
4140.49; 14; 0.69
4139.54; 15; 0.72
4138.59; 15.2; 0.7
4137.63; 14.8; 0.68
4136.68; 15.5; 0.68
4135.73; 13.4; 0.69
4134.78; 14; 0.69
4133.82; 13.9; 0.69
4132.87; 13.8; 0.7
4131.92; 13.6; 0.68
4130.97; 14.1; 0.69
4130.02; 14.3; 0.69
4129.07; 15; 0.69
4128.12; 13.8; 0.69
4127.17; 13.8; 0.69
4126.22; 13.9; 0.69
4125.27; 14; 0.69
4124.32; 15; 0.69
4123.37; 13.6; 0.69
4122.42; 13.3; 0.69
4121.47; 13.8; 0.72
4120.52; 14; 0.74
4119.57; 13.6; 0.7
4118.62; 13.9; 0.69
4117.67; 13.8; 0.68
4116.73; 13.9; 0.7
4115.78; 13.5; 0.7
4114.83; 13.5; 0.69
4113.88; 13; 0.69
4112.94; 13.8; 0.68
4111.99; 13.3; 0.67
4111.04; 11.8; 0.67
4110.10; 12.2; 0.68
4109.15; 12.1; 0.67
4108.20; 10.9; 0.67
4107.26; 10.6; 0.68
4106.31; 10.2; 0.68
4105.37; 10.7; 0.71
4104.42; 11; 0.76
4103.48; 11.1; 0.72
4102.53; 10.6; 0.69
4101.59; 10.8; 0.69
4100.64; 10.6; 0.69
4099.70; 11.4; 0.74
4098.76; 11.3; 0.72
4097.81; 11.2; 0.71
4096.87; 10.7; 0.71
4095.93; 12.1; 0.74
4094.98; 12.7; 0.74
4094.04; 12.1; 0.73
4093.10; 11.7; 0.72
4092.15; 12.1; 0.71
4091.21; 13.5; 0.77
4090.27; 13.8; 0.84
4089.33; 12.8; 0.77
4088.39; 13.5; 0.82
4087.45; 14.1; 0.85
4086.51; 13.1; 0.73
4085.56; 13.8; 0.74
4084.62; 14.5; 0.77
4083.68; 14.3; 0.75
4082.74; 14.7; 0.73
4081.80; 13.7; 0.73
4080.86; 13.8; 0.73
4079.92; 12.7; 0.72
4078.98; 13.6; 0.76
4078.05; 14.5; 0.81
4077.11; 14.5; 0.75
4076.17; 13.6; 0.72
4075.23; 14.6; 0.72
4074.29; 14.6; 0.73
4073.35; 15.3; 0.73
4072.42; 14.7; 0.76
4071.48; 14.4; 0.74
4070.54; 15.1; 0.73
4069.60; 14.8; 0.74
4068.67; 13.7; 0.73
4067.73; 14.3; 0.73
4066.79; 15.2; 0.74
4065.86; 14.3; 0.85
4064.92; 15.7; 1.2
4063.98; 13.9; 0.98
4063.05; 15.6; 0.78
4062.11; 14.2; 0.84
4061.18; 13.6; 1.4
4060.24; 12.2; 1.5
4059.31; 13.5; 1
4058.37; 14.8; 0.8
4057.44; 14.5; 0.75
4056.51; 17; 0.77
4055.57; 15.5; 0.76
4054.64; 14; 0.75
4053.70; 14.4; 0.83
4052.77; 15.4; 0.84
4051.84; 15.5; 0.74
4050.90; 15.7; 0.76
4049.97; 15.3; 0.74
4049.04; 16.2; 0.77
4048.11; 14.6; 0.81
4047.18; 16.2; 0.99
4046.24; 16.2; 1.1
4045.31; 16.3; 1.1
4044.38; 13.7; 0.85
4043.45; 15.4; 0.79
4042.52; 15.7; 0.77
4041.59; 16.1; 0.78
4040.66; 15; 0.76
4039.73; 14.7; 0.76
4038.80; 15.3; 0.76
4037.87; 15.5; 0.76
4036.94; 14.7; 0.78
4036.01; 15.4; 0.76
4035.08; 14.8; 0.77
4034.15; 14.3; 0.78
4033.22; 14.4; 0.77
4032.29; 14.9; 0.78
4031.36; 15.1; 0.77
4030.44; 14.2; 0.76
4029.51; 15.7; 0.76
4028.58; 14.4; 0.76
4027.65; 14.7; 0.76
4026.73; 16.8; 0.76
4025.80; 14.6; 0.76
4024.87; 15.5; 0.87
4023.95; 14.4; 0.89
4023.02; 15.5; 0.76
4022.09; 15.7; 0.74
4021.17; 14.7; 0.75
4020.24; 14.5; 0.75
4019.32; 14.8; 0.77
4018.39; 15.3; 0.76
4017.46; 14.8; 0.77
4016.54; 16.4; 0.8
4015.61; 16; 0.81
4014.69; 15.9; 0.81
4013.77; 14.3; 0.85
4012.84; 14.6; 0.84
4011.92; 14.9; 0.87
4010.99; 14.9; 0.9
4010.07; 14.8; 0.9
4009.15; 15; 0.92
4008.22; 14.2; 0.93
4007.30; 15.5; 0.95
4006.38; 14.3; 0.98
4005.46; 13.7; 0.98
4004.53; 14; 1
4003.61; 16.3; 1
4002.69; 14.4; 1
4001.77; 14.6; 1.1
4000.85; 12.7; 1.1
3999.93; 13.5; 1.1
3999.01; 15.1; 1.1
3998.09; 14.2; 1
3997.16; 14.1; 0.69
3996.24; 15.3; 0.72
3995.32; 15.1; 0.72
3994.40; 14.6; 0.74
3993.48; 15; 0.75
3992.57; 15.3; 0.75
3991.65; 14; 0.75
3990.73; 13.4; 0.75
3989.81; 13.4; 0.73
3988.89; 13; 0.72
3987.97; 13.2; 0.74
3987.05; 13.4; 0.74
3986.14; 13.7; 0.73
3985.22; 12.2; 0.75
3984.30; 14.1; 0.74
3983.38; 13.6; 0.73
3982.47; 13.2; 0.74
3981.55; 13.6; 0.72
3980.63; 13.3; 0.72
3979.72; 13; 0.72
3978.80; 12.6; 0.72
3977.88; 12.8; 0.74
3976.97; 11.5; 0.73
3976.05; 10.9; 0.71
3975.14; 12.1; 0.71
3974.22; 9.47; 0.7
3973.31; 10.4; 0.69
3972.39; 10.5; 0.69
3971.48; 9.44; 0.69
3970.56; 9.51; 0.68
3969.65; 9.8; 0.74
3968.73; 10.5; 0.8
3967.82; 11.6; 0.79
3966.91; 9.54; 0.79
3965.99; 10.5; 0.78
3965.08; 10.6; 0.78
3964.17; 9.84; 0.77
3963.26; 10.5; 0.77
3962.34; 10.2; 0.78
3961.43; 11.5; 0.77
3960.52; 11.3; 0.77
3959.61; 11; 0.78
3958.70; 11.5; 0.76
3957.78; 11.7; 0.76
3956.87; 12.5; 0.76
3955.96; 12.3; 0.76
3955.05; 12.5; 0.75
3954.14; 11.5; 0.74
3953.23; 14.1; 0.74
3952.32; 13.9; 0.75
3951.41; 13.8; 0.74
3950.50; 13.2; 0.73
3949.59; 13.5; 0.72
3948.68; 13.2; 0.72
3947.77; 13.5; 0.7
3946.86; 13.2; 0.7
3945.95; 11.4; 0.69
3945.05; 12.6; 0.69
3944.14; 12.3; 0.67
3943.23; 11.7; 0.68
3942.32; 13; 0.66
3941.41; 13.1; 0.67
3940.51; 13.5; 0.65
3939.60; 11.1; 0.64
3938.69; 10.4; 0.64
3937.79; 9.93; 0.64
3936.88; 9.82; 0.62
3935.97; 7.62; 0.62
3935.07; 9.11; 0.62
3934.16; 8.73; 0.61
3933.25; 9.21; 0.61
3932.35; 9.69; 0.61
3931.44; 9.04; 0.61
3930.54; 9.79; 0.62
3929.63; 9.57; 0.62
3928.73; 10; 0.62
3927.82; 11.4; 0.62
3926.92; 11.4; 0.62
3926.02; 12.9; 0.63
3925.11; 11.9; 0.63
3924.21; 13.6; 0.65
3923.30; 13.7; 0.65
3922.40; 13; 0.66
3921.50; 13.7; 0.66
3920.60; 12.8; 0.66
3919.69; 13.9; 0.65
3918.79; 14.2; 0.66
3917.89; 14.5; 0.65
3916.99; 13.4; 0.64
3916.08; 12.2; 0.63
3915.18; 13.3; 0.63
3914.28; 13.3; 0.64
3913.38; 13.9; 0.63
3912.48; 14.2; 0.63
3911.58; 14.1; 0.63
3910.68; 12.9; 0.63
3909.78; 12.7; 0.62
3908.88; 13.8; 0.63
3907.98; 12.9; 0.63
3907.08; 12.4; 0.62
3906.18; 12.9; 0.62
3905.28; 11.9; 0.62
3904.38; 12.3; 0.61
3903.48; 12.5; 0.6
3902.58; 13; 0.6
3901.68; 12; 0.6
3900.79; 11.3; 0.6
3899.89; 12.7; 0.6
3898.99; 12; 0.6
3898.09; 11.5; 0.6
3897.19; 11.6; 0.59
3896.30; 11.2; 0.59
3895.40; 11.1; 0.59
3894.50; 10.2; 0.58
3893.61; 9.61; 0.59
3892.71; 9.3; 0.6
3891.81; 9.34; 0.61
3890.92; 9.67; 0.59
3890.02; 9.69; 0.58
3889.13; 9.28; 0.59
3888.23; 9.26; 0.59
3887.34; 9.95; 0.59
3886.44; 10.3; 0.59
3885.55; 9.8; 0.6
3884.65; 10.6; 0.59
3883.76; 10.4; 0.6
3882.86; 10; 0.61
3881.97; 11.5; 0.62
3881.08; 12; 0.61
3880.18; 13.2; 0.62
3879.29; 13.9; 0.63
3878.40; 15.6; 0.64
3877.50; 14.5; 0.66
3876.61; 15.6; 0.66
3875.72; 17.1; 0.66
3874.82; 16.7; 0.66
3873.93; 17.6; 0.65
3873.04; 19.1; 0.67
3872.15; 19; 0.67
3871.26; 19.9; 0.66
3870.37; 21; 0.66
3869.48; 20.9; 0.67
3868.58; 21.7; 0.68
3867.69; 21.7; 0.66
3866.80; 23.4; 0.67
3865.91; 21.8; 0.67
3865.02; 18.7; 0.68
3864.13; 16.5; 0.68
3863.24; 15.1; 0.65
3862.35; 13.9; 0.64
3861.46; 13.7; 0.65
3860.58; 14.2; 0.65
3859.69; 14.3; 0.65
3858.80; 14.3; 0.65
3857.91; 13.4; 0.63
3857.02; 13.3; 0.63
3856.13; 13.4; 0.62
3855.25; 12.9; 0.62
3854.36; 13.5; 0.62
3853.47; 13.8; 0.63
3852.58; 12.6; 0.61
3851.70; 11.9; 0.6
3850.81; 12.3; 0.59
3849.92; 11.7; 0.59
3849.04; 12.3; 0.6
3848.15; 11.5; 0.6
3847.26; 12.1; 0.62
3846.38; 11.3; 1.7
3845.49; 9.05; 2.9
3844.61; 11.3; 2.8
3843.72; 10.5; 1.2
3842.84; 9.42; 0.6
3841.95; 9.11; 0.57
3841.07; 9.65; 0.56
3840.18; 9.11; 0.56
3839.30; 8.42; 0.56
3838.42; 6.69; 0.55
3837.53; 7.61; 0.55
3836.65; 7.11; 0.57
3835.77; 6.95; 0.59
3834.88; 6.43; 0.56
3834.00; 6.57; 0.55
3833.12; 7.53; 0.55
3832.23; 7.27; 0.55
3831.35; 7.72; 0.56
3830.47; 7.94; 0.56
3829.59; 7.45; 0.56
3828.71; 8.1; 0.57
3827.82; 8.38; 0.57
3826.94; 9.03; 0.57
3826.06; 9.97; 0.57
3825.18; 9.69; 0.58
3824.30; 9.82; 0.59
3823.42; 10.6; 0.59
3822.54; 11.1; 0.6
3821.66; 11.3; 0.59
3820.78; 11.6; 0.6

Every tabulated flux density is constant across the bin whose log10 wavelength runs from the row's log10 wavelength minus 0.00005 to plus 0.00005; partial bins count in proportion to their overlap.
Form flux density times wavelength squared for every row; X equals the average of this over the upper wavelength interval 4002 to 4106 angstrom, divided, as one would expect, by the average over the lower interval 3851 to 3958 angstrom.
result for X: 1.18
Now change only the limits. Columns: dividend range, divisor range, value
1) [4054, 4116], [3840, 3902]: 1.11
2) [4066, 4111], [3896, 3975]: 1.18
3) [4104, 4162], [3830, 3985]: 1.28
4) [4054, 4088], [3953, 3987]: 1.30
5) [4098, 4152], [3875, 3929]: 1.23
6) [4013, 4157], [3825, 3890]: 1.26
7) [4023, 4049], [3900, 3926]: 1.23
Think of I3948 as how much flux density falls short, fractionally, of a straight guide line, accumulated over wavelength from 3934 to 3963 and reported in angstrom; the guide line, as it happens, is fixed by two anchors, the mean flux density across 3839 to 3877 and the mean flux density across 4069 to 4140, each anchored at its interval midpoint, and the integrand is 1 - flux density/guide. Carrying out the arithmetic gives 4.69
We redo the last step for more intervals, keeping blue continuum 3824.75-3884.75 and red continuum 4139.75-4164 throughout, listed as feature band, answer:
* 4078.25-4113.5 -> 4.9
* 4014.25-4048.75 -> -3.2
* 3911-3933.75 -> 1.5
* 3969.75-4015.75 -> 0.5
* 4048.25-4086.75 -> -1.0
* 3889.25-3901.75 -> 2.2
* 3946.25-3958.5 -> 0.4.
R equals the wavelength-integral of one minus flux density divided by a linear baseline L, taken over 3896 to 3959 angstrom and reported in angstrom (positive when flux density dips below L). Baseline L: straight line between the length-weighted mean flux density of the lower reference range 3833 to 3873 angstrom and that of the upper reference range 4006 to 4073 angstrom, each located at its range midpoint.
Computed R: 7.9 angstrom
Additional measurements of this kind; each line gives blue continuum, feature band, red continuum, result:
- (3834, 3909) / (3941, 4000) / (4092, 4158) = 2.6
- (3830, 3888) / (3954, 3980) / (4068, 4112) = 3.7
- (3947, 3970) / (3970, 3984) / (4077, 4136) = 0.2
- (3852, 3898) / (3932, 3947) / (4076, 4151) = 3.2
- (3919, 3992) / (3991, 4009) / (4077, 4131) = -3.5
